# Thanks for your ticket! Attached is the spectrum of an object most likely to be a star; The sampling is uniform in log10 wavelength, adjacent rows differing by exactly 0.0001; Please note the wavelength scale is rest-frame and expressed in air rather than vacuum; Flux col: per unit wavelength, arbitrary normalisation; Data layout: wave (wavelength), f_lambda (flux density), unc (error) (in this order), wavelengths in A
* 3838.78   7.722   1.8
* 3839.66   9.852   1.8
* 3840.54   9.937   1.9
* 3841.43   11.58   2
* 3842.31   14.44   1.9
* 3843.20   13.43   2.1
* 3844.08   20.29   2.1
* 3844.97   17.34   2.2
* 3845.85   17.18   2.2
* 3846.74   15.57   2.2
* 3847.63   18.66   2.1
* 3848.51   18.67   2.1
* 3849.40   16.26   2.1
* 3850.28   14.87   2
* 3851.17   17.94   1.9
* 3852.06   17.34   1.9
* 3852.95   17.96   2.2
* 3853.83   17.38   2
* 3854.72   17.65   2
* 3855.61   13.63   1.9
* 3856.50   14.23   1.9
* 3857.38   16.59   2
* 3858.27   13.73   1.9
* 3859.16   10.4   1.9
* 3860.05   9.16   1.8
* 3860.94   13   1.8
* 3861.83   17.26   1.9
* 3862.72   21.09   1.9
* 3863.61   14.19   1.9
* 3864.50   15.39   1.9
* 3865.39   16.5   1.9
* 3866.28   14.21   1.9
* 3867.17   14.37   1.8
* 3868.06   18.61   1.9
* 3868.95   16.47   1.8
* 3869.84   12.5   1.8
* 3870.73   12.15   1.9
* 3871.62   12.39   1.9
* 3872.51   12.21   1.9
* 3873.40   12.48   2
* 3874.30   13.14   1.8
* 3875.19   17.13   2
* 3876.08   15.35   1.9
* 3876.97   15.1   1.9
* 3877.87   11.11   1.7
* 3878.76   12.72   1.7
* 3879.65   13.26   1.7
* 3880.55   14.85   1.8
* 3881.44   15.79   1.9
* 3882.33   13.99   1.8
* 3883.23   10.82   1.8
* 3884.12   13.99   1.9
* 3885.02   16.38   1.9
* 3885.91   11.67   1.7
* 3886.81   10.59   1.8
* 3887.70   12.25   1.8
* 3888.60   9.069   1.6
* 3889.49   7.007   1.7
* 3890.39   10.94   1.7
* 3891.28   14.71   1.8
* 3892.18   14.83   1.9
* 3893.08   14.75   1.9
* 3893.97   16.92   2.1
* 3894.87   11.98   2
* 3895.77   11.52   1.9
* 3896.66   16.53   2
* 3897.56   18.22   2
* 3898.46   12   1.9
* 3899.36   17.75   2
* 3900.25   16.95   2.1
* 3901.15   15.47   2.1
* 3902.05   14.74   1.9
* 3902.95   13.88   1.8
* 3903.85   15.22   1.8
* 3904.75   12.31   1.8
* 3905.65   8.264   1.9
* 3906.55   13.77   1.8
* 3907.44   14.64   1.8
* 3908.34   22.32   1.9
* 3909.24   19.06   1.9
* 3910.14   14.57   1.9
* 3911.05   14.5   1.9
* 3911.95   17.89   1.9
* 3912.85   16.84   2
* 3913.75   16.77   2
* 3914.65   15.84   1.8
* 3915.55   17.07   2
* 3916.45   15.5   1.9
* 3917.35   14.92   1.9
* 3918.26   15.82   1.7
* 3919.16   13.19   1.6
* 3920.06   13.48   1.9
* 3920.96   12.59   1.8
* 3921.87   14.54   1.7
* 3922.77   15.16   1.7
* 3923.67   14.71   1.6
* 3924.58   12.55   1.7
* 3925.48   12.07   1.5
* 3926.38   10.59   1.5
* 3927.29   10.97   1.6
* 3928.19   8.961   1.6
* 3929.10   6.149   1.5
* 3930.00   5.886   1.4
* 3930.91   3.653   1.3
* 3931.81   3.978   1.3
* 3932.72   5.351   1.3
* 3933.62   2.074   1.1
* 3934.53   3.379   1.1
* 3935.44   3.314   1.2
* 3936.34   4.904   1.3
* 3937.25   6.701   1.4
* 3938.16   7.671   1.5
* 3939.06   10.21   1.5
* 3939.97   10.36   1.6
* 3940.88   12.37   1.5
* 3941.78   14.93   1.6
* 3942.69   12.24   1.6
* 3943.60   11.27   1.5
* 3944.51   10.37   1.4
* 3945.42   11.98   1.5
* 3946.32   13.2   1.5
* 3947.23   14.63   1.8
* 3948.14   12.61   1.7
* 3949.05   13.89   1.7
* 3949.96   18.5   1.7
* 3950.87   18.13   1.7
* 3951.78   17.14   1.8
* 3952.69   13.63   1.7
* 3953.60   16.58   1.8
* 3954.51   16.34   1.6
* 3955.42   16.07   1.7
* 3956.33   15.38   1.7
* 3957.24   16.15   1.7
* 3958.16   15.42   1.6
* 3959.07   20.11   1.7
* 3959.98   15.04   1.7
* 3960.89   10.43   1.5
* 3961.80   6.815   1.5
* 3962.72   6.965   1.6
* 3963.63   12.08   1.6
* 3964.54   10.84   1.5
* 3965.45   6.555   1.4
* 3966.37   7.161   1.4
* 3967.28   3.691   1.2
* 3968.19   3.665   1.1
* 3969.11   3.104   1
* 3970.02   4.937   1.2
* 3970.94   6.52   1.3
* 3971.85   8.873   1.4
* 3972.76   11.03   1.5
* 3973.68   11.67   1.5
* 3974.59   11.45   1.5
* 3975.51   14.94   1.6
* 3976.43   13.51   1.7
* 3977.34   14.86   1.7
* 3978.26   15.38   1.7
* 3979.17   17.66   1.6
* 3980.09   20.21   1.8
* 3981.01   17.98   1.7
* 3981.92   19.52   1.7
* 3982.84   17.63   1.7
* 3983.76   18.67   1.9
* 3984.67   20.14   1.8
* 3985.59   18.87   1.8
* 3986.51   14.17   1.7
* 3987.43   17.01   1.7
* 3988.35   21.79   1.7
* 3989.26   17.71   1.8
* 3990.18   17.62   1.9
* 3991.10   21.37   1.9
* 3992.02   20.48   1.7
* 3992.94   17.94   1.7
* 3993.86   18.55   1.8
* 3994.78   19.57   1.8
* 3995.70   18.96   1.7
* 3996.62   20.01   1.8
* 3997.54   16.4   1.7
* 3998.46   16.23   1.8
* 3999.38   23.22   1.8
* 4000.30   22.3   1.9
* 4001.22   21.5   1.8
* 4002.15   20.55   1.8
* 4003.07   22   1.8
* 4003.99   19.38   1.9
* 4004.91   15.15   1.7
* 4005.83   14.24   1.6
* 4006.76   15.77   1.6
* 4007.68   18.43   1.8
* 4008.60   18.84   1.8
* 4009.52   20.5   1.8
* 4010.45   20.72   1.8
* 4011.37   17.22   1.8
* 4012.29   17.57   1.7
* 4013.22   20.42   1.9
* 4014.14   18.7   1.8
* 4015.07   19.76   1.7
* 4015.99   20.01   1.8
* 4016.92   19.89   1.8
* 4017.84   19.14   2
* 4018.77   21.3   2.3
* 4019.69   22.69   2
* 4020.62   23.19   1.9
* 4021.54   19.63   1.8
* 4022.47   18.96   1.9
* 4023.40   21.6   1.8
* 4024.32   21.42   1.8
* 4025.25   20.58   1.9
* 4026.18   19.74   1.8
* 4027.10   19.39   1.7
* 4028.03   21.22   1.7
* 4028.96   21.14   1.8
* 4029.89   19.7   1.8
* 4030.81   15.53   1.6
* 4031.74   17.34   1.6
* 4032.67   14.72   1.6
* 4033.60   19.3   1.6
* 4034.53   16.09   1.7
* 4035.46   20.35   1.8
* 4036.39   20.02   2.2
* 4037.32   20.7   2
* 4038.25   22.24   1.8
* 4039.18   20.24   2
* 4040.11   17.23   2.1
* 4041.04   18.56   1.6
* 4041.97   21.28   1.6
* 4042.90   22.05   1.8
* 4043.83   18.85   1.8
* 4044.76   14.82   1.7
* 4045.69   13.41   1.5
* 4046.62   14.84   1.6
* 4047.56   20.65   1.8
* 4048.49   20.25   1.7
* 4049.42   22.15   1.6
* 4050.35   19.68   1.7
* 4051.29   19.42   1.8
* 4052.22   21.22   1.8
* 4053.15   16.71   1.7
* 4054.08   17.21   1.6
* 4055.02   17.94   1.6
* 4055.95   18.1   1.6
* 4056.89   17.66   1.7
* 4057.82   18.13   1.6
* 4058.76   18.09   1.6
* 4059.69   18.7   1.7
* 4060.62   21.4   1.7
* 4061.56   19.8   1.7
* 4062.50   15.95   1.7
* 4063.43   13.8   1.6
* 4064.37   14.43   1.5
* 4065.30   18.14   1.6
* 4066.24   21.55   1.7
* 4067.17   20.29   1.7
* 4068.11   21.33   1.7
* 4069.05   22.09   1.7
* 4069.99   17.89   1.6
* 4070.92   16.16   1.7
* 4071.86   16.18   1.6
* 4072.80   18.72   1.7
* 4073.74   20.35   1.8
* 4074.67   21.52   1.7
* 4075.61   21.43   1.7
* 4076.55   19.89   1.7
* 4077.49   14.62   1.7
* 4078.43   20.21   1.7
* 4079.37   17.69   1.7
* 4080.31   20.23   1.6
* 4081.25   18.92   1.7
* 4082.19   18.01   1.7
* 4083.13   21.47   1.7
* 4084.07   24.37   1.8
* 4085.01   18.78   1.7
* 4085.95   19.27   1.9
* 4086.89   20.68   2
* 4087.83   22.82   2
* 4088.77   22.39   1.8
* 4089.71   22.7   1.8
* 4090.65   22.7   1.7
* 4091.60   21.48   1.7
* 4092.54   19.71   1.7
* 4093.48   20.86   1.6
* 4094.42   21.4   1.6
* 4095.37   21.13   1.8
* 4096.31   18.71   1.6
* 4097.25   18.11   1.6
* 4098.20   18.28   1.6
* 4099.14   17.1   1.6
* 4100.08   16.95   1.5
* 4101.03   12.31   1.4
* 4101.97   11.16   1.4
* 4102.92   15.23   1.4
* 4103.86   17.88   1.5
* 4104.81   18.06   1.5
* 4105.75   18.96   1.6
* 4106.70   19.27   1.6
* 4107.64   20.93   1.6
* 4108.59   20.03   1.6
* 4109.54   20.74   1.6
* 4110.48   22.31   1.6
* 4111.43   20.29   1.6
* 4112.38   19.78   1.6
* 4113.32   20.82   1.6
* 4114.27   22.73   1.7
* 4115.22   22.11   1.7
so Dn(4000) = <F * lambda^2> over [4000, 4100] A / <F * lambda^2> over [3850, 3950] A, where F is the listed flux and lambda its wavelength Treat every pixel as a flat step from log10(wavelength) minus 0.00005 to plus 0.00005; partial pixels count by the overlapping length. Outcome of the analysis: 1.6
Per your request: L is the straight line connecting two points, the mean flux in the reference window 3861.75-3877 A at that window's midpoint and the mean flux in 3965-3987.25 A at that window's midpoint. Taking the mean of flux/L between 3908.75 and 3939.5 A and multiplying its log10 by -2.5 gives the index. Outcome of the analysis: 0.23 mag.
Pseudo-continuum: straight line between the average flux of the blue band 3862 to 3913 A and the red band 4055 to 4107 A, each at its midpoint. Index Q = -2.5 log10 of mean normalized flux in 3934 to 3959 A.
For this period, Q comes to 0.247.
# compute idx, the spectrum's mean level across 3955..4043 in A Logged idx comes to 17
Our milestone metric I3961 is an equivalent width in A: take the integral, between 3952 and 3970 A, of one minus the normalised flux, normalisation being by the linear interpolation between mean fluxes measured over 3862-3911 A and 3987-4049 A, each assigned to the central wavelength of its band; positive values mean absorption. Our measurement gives 6.0 A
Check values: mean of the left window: 14.2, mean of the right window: 19.2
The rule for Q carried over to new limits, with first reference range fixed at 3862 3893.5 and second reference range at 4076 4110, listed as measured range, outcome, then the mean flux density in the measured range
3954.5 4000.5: 0.12 mag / 14.7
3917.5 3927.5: 0.12 mag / 13.3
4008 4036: -0.12 mag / 19.5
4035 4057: -0.06 mag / 19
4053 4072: 0.01 mag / 18.2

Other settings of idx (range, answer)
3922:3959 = 11.4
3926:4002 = 13.2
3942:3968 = 12.9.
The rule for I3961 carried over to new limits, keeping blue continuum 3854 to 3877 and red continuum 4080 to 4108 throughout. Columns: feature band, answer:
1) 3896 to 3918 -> -0.18 A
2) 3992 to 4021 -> -3.07 A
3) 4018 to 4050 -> -2.43 A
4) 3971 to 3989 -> 1.17 A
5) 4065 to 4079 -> -0.37 A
